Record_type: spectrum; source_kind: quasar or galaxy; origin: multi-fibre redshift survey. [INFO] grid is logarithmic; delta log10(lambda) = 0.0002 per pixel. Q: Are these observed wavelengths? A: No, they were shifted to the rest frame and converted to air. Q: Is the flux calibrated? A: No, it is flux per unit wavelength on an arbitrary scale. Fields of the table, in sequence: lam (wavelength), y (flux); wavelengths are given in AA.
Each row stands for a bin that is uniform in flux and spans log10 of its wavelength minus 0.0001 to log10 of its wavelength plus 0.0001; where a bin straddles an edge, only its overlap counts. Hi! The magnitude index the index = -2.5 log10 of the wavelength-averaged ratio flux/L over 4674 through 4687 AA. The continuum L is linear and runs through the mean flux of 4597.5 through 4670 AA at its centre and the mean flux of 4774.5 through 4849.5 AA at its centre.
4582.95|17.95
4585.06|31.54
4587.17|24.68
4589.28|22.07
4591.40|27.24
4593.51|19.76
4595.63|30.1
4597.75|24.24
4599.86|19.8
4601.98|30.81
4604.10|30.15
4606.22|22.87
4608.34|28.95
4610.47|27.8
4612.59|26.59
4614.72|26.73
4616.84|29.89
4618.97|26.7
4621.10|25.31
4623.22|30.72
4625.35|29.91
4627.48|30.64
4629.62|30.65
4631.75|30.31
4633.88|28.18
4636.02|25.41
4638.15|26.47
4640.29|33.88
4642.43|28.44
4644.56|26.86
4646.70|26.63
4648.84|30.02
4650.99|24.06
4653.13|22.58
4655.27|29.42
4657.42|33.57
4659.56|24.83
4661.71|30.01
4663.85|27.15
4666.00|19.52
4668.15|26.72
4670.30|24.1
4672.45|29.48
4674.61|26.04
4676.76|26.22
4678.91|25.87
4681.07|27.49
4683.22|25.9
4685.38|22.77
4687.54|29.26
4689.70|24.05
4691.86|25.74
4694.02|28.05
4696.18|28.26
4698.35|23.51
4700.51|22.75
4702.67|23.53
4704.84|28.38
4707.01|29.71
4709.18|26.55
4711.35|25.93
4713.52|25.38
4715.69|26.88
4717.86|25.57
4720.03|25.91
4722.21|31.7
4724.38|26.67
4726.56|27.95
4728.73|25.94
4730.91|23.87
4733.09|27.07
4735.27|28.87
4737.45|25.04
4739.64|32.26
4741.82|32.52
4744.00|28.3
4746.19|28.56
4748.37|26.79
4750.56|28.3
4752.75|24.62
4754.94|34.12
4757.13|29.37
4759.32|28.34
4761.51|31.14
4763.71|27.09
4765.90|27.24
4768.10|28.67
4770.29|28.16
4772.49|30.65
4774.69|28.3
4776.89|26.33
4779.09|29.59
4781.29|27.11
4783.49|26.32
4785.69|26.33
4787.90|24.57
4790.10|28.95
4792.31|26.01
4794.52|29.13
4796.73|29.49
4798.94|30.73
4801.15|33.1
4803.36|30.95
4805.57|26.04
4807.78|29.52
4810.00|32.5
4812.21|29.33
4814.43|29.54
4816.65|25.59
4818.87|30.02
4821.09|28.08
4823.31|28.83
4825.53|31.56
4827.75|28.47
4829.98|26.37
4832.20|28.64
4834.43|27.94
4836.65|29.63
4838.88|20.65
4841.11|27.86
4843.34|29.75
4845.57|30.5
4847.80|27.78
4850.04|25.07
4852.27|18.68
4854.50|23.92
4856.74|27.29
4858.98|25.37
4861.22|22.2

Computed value 0.08 mag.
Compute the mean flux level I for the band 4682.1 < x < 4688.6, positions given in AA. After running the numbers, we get 26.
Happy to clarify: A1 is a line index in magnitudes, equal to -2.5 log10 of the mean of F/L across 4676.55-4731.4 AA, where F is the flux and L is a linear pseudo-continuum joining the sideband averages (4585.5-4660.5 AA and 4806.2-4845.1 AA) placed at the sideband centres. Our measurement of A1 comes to 0.06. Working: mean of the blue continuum 27.4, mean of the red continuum 28.5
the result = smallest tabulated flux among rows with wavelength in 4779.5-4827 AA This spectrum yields 24.57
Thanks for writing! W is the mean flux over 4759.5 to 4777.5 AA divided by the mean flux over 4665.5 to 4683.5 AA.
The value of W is 1.10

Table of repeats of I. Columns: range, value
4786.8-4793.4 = 26.5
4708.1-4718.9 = 26.1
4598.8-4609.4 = 26.5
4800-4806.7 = 30.1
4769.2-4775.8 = 29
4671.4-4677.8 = 27.2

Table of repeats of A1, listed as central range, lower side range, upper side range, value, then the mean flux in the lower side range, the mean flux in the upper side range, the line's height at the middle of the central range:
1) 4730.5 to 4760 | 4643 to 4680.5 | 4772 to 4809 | -0.03 mag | 26.7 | 28.4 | 27.8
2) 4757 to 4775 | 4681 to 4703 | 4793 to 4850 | -0.05 mag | 25.6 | 28.8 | 27.4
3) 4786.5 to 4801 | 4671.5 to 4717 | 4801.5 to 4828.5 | 0.01 mag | 26.3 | 29.3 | 28.8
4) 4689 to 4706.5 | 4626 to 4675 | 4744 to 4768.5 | 0.09 mag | 27.6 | 28.5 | 28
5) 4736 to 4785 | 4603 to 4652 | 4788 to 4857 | -0.02 mag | 28.1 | 28.1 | 28.1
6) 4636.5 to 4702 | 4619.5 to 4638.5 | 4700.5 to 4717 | 0.04 mag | 28.7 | 26.4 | 27.5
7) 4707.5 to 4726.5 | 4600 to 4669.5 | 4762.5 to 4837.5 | 0.05 mag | 27.7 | 28.6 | 28.1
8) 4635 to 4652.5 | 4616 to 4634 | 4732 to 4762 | 0.06 mag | 29.2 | 28.9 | 29.1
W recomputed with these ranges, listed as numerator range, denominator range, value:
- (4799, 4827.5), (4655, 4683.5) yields 1.10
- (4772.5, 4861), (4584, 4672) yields 1.02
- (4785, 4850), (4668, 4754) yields 1.06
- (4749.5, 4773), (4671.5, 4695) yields 1.09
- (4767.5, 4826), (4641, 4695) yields 1.08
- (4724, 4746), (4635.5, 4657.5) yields 1.01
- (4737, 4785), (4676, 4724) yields 1.09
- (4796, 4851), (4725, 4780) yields 1.01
